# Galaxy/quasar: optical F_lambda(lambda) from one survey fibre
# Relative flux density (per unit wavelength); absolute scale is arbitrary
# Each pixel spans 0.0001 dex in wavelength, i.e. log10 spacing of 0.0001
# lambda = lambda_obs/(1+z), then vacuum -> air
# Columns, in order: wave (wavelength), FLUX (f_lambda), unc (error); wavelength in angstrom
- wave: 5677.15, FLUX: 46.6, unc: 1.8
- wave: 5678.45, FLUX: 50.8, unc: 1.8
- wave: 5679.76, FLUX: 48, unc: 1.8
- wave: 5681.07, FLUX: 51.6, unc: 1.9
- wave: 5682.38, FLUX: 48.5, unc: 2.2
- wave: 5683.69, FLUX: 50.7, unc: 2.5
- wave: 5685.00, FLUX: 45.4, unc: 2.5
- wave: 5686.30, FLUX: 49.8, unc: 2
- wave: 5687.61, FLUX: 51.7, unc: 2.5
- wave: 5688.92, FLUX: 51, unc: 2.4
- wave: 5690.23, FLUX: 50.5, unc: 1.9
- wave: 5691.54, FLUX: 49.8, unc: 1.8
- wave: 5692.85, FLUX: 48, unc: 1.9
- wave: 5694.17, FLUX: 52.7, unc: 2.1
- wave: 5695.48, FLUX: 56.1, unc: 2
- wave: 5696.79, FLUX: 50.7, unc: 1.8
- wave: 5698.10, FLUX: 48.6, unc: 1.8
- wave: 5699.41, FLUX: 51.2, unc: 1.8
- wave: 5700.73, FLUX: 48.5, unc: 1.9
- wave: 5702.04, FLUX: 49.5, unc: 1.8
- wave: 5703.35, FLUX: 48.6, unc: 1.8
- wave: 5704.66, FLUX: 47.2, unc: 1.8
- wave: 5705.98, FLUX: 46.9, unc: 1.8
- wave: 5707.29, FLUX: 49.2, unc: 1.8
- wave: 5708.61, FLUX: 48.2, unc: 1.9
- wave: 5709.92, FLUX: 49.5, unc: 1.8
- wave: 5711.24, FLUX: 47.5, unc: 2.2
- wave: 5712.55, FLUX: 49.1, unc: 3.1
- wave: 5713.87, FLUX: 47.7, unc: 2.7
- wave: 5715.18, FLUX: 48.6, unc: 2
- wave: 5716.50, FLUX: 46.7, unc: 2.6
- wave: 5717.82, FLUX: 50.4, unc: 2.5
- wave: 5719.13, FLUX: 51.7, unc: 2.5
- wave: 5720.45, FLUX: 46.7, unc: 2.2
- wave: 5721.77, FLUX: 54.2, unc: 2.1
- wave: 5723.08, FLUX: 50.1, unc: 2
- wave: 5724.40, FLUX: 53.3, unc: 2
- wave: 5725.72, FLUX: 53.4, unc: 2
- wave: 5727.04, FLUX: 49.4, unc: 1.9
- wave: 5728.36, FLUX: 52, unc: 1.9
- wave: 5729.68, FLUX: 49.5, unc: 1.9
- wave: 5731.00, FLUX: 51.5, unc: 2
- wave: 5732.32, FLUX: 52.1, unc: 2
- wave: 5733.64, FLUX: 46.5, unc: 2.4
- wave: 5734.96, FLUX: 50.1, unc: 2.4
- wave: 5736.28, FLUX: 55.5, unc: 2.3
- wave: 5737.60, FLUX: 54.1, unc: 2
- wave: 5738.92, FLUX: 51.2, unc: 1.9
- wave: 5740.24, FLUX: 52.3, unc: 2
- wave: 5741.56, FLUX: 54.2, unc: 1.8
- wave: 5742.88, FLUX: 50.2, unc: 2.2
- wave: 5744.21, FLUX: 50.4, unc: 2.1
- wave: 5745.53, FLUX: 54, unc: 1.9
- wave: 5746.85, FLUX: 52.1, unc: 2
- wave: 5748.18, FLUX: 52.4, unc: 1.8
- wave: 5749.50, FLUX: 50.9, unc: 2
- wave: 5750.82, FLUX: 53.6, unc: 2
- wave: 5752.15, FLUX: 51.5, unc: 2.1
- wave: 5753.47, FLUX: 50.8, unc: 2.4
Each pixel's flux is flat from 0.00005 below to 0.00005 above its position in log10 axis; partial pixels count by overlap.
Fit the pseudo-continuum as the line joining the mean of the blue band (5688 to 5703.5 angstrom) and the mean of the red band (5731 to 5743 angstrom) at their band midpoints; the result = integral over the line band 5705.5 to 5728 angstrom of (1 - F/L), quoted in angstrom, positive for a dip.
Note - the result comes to 0.7 angstrom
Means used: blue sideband 50.5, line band 49.6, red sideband 51.9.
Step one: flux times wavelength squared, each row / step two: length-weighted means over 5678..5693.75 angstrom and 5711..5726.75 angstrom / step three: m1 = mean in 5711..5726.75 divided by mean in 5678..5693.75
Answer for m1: 1.02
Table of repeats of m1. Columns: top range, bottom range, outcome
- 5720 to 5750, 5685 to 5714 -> 1.05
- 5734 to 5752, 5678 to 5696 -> 1.06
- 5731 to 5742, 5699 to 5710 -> 1.08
